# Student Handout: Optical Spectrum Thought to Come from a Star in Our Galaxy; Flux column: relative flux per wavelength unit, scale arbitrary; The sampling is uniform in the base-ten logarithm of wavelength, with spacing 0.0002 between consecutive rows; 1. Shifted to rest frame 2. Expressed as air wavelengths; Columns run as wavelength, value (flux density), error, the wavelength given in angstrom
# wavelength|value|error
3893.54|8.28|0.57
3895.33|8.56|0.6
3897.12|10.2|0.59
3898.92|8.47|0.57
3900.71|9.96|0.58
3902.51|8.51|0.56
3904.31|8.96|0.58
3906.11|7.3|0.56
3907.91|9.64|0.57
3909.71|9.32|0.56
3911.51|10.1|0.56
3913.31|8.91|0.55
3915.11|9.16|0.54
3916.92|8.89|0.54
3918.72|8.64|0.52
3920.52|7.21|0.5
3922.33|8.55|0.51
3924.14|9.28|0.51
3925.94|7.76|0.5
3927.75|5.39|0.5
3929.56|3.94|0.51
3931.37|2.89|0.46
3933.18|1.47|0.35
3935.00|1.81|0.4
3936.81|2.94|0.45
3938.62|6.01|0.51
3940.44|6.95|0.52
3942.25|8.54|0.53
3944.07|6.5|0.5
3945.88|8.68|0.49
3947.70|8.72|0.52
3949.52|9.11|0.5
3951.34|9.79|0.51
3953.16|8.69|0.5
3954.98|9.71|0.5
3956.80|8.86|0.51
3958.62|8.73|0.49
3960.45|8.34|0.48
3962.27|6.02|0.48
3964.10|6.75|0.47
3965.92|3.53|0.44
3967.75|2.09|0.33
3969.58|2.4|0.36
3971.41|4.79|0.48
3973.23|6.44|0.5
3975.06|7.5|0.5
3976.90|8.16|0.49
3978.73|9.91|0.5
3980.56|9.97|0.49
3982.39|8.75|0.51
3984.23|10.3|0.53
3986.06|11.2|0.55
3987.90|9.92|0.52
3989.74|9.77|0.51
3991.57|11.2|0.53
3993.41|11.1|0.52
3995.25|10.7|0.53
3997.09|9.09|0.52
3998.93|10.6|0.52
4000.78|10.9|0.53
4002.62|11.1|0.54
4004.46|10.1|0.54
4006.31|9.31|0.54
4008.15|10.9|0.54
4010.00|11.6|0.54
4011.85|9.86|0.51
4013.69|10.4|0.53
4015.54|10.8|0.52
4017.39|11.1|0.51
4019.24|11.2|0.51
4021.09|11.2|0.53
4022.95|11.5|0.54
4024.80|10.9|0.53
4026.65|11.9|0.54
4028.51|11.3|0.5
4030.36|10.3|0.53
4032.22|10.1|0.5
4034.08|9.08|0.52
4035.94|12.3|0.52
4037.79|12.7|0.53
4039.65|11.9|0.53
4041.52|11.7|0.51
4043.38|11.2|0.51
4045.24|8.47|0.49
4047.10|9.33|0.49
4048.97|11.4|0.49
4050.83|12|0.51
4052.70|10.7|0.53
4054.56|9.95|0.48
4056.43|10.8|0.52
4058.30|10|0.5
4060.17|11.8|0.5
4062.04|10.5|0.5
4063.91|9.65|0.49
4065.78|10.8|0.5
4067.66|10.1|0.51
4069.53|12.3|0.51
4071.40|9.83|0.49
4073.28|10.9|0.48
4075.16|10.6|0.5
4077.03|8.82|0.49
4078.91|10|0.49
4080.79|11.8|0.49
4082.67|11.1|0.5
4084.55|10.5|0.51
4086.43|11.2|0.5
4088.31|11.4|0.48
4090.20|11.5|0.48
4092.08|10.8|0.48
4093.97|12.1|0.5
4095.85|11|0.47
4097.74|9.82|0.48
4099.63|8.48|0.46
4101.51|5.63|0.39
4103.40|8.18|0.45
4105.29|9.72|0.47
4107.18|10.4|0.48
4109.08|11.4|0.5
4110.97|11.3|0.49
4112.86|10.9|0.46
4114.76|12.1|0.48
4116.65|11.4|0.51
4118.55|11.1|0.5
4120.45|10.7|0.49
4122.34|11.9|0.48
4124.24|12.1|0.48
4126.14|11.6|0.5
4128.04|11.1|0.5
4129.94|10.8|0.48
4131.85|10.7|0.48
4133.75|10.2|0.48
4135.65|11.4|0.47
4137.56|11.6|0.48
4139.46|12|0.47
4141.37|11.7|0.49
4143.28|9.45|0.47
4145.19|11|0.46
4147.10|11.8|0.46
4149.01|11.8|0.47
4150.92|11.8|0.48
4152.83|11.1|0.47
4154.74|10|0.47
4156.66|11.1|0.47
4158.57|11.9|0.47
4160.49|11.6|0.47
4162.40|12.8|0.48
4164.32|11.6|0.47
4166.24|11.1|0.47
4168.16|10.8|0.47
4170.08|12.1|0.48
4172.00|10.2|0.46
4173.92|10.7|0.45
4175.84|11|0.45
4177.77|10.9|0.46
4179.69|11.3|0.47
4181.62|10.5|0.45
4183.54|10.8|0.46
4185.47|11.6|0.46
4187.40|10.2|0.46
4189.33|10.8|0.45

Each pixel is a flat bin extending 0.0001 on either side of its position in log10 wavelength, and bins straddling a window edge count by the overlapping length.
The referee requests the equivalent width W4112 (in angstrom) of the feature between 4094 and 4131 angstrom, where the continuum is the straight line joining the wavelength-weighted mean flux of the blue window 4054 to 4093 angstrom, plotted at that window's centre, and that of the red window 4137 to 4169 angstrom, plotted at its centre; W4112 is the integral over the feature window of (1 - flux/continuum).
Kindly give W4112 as 1.60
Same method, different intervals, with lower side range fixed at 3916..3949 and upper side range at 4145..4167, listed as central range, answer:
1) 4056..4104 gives -3.23 angstrom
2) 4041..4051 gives -1.75 angstrom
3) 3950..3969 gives -0.69 angstrom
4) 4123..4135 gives -0.27 angstrom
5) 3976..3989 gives -3.84 angstrom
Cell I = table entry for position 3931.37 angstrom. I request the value 2.89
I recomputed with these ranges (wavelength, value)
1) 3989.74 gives 9.77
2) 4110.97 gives 11.3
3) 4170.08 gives 12.1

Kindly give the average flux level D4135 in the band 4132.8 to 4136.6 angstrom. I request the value 10.8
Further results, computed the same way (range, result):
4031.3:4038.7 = 11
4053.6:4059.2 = 10.3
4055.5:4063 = 10.8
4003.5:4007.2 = 9.72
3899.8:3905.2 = 9.14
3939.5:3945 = 7.33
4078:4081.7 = 10.9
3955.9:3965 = 7.74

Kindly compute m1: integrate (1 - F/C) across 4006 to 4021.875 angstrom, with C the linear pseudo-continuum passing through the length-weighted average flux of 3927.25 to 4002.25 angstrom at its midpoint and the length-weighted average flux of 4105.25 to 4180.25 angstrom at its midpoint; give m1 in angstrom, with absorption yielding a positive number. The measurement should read -4.0 angstrom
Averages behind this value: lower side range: 7.56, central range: 10.8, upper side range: 11.2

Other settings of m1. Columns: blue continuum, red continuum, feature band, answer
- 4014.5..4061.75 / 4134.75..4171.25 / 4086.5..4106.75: 2.24 angstrom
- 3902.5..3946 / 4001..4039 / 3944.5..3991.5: 4.35 angstrom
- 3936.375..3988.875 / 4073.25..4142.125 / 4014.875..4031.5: -4.11 angstrom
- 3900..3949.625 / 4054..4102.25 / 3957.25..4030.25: -4.21 angstrom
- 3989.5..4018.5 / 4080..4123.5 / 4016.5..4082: -1.31 angstrom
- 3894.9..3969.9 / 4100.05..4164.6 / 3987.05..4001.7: -3.36 angstrom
